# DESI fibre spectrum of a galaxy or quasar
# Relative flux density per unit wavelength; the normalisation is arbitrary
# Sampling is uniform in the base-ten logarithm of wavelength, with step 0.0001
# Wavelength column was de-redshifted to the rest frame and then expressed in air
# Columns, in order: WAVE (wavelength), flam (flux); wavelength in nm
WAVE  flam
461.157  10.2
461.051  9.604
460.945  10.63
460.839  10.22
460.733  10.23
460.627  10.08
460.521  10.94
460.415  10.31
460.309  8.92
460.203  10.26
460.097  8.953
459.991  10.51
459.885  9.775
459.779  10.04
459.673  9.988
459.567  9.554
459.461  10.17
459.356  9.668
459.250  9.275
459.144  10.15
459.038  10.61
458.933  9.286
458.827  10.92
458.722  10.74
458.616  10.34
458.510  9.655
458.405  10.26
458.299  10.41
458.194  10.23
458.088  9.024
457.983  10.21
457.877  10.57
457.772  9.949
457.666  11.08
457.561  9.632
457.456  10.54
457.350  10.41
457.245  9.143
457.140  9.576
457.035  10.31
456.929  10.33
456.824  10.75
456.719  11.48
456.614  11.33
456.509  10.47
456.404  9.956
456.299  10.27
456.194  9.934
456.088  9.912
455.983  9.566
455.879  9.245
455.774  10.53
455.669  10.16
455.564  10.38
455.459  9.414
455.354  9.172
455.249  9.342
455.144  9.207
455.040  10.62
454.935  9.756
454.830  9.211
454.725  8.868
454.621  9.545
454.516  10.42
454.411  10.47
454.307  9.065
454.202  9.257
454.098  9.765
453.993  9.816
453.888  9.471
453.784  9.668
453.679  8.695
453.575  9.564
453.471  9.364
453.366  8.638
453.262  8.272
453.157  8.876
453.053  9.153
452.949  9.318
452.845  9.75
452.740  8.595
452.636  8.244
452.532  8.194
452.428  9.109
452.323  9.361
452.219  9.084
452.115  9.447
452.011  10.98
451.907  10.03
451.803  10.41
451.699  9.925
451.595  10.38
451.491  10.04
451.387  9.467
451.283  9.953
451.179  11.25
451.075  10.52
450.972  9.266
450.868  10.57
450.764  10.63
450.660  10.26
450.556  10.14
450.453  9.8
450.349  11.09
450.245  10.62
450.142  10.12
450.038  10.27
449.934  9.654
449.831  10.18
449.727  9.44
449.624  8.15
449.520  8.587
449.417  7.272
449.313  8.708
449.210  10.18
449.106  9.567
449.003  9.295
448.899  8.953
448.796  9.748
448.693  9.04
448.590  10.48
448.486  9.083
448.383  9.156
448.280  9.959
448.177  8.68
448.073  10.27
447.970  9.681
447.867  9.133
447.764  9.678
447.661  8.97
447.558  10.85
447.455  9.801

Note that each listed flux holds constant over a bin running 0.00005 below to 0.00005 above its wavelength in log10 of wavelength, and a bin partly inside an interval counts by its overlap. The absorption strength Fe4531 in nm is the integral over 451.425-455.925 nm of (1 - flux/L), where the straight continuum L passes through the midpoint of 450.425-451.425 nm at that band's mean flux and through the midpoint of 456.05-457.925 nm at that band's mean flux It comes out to 0.33 nm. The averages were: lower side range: 10.2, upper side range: 10.3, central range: 9.51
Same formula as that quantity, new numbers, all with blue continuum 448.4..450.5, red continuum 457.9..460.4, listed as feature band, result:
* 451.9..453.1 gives 0.050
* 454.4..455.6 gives 0.013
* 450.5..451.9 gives -0.091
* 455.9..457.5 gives -0.064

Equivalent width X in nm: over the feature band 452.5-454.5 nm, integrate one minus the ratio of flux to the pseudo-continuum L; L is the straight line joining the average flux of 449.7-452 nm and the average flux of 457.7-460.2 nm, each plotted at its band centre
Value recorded 0.19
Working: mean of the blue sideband 10.2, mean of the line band 9.2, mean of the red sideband 10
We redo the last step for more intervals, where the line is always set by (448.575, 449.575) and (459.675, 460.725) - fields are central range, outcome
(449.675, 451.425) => -0.180 nm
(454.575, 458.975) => -0.145 nm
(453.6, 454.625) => -0.011 nm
